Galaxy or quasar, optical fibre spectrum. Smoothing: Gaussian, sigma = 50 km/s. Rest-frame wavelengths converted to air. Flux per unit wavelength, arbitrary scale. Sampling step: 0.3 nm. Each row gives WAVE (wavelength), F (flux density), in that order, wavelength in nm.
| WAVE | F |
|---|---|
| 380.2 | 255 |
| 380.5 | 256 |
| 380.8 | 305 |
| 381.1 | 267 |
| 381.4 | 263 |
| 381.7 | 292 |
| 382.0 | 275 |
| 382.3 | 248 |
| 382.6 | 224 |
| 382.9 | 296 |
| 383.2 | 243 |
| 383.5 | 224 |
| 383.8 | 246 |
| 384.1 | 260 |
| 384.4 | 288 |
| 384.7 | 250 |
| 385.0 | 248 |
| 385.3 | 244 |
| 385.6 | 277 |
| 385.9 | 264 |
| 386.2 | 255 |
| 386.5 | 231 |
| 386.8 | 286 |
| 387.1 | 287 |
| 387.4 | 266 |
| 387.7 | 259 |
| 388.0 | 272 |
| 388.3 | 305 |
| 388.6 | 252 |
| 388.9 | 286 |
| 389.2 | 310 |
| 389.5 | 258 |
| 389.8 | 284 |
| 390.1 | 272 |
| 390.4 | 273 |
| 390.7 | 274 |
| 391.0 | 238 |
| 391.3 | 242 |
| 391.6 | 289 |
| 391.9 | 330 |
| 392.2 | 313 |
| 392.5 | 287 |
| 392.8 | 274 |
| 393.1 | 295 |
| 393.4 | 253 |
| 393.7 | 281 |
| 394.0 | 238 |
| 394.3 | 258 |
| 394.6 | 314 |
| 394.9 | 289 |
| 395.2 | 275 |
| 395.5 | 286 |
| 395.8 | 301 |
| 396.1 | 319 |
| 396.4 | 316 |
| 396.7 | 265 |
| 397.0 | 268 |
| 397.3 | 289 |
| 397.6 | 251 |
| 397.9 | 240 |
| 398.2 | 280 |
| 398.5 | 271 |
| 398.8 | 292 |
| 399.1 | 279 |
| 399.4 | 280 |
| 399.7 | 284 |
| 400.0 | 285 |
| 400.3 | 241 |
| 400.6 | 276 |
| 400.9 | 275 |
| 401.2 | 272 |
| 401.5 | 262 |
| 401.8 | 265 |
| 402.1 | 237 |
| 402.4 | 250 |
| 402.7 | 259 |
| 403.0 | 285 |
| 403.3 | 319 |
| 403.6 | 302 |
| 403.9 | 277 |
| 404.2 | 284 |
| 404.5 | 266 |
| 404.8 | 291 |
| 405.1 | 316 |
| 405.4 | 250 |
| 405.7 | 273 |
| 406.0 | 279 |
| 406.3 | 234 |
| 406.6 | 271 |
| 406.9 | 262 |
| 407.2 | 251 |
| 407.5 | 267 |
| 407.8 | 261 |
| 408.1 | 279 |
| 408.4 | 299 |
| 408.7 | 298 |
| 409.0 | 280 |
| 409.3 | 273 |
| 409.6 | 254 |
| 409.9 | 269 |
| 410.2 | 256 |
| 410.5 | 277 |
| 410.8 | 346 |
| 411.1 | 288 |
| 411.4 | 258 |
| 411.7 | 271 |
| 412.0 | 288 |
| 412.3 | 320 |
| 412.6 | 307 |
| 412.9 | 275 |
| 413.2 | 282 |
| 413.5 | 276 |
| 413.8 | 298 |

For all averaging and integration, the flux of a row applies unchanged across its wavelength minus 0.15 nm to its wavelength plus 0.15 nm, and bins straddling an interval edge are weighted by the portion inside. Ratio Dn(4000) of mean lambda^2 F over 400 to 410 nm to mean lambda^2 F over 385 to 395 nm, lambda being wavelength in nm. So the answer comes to 1.1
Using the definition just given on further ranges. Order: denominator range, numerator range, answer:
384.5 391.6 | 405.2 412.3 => 1.14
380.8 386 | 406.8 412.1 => 1.21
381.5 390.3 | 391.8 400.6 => 1.11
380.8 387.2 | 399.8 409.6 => 1.16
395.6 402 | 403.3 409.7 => 1.04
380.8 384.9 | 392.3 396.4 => 1.15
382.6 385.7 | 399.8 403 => 1.13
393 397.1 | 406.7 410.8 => 1.04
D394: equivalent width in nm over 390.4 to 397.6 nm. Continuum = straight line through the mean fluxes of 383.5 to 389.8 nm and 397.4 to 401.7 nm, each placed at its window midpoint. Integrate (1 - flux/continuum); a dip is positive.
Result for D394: -0.336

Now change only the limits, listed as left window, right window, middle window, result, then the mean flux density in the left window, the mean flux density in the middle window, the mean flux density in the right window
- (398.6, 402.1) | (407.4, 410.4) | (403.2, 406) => -0.13 nm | 272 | 285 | 274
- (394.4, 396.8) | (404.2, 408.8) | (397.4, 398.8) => 0.12 nm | 295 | 265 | 273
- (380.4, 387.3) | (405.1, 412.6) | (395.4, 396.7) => -0.16 nm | 262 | 302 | 277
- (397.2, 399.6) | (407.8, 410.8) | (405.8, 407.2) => 0.08 nm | 273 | 261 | 279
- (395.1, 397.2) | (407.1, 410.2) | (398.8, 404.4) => 0.16 nm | 290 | 274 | 273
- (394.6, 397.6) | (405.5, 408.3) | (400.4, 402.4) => 0.10 nm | 289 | 263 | 264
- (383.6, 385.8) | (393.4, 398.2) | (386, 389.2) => -0.10 nm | 258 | 272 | 279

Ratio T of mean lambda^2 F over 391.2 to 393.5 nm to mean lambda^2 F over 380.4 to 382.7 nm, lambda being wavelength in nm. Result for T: 1.1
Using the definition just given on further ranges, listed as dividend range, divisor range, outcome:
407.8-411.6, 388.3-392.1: 1.11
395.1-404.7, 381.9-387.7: 1.16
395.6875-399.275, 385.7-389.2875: 1.08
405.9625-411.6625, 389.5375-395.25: 1.07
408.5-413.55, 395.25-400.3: 1.08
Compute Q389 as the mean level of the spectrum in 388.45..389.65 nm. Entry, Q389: 276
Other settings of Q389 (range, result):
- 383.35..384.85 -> 254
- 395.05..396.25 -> 295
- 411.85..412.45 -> 304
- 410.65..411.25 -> 317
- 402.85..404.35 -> 293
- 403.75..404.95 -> 279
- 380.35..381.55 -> 273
